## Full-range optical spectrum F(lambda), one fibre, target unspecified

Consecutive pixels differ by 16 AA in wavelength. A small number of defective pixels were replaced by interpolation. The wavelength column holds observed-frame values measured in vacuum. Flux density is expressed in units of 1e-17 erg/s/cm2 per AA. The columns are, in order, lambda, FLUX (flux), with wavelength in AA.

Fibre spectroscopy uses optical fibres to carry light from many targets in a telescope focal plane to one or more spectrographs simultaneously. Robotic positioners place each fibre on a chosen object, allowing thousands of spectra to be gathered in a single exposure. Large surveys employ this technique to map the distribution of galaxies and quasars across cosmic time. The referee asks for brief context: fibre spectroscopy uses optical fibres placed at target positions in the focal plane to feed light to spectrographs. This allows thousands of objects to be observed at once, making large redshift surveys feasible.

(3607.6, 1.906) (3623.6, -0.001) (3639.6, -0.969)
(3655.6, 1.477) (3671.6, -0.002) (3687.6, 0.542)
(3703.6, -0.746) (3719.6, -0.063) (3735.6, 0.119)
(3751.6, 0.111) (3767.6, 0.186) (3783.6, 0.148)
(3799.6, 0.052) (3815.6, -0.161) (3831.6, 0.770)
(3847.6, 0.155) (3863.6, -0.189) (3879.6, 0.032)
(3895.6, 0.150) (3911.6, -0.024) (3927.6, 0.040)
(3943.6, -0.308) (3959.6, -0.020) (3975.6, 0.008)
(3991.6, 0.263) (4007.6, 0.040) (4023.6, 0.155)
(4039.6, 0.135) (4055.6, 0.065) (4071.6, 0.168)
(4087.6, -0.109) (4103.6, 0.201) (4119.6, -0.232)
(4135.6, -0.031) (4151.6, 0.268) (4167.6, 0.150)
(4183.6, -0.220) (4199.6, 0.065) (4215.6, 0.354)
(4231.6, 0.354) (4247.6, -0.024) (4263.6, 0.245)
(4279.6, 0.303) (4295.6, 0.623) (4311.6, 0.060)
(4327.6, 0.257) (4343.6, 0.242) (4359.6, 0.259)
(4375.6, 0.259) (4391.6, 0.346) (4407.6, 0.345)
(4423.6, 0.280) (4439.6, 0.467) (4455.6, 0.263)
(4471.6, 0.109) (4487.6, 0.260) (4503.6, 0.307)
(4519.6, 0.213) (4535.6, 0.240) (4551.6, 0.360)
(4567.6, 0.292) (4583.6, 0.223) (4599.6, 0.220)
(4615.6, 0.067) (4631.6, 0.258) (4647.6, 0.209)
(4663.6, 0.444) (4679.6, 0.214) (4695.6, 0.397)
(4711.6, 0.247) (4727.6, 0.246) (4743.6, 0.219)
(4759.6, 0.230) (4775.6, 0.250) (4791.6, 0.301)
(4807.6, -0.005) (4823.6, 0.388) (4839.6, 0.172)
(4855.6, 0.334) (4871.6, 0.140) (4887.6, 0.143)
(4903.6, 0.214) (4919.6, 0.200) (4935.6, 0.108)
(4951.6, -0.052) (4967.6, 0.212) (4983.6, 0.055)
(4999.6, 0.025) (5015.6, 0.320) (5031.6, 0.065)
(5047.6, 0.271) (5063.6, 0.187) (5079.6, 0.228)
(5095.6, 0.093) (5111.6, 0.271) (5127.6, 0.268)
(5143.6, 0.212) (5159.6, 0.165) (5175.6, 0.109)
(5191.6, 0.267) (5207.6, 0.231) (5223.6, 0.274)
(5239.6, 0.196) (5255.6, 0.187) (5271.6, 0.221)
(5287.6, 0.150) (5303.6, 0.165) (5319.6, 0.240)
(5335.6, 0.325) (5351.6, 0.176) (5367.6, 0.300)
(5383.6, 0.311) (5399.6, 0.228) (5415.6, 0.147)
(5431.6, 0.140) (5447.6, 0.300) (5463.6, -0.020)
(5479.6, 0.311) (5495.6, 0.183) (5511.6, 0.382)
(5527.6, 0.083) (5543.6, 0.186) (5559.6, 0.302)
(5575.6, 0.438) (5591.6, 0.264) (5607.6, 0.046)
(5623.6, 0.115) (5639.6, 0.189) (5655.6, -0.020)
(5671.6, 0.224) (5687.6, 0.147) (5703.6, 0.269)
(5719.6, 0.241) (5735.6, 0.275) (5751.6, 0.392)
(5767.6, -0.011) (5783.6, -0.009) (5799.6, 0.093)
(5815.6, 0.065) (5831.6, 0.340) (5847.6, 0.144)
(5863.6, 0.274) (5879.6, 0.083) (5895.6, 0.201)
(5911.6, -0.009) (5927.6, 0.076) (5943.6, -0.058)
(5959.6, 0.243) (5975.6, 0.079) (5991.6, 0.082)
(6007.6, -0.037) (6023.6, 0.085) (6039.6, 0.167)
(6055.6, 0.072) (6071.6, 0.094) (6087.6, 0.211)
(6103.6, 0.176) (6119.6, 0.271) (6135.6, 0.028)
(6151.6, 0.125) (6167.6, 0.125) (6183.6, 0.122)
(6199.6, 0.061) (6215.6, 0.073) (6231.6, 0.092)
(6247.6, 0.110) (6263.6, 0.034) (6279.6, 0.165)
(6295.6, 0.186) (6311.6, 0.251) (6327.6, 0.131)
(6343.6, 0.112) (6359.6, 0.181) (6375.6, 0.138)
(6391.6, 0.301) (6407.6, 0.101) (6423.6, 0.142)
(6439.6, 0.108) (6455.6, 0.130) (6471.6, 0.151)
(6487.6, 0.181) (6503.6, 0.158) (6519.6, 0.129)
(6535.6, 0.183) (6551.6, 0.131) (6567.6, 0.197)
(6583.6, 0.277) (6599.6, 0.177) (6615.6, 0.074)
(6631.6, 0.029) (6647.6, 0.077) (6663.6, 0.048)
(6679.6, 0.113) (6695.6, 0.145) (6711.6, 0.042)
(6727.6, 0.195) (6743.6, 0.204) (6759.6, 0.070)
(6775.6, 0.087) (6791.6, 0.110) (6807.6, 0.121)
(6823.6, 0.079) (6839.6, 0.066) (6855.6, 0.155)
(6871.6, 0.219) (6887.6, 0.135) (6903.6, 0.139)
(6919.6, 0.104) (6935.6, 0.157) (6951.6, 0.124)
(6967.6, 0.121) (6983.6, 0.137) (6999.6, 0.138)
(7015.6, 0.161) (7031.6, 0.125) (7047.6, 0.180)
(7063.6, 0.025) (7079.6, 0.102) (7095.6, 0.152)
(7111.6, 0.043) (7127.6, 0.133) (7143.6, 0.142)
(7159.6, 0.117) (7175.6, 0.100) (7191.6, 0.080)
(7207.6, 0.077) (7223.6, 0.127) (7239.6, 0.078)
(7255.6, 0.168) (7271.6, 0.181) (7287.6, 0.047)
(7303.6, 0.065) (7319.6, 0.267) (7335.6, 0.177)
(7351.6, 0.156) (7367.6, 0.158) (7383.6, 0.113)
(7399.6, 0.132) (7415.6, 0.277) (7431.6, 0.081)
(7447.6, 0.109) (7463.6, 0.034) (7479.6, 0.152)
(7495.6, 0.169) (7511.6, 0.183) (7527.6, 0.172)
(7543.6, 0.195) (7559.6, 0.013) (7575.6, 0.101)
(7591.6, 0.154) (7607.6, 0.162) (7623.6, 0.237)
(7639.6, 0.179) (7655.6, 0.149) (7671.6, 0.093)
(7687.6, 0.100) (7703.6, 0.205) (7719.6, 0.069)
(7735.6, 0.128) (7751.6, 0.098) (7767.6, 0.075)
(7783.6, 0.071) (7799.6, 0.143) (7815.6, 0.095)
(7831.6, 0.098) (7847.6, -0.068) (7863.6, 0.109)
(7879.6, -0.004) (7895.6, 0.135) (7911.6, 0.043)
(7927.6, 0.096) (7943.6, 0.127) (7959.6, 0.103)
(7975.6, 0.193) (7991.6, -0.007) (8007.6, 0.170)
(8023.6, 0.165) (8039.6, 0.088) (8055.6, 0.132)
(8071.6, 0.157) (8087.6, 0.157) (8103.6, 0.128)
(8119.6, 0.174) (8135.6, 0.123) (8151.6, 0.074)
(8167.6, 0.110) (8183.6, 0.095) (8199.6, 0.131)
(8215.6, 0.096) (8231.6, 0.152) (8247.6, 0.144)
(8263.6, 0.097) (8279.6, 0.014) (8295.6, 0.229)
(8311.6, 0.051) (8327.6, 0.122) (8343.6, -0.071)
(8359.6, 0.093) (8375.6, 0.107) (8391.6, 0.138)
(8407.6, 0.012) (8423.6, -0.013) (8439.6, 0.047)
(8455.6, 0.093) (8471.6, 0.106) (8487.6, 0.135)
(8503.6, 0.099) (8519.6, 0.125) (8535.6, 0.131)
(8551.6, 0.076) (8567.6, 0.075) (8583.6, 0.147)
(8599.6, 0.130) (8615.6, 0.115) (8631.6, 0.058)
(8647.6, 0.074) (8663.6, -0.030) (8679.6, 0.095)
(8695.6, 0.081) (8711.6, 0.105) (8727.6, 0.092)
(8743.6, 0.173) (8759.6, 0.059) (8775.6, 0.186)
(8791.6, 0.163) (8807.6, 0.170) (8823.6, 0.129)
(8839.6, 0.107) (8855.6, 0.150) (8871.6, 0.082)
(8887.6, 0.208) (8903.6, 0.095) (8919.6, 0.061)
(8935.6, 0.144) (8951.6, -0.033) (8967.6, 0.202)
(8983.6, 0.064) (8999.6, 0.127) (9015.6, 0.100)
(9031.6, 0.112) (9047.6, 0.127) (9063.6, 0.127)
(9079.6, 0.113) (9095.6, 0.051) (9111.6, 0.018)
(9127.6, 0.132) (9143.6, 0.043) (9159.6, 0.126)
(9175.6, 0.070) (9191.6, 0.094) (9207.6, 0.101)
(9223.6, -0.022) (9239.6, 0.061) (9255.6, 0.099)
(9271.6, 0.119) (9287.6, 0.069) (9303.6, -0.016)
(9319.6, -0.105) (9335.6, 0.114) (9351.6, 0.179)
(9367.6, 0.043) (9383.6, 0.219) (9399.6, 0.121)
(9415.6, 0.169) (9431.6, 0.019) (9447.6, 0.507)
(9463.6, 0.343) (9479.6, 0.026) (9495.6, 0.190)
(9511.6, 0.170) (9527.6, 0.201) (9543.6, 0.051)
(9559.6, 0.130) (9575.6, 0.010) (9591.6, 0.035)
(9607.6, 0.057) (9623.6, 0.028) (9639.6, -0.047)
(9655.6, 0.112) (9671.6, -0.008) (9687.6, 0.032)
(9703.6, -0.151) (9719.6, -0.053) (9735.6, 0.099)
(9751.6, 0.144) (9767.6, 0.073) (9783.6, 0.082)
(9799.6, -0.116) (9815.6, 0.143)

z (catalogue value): 0.15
